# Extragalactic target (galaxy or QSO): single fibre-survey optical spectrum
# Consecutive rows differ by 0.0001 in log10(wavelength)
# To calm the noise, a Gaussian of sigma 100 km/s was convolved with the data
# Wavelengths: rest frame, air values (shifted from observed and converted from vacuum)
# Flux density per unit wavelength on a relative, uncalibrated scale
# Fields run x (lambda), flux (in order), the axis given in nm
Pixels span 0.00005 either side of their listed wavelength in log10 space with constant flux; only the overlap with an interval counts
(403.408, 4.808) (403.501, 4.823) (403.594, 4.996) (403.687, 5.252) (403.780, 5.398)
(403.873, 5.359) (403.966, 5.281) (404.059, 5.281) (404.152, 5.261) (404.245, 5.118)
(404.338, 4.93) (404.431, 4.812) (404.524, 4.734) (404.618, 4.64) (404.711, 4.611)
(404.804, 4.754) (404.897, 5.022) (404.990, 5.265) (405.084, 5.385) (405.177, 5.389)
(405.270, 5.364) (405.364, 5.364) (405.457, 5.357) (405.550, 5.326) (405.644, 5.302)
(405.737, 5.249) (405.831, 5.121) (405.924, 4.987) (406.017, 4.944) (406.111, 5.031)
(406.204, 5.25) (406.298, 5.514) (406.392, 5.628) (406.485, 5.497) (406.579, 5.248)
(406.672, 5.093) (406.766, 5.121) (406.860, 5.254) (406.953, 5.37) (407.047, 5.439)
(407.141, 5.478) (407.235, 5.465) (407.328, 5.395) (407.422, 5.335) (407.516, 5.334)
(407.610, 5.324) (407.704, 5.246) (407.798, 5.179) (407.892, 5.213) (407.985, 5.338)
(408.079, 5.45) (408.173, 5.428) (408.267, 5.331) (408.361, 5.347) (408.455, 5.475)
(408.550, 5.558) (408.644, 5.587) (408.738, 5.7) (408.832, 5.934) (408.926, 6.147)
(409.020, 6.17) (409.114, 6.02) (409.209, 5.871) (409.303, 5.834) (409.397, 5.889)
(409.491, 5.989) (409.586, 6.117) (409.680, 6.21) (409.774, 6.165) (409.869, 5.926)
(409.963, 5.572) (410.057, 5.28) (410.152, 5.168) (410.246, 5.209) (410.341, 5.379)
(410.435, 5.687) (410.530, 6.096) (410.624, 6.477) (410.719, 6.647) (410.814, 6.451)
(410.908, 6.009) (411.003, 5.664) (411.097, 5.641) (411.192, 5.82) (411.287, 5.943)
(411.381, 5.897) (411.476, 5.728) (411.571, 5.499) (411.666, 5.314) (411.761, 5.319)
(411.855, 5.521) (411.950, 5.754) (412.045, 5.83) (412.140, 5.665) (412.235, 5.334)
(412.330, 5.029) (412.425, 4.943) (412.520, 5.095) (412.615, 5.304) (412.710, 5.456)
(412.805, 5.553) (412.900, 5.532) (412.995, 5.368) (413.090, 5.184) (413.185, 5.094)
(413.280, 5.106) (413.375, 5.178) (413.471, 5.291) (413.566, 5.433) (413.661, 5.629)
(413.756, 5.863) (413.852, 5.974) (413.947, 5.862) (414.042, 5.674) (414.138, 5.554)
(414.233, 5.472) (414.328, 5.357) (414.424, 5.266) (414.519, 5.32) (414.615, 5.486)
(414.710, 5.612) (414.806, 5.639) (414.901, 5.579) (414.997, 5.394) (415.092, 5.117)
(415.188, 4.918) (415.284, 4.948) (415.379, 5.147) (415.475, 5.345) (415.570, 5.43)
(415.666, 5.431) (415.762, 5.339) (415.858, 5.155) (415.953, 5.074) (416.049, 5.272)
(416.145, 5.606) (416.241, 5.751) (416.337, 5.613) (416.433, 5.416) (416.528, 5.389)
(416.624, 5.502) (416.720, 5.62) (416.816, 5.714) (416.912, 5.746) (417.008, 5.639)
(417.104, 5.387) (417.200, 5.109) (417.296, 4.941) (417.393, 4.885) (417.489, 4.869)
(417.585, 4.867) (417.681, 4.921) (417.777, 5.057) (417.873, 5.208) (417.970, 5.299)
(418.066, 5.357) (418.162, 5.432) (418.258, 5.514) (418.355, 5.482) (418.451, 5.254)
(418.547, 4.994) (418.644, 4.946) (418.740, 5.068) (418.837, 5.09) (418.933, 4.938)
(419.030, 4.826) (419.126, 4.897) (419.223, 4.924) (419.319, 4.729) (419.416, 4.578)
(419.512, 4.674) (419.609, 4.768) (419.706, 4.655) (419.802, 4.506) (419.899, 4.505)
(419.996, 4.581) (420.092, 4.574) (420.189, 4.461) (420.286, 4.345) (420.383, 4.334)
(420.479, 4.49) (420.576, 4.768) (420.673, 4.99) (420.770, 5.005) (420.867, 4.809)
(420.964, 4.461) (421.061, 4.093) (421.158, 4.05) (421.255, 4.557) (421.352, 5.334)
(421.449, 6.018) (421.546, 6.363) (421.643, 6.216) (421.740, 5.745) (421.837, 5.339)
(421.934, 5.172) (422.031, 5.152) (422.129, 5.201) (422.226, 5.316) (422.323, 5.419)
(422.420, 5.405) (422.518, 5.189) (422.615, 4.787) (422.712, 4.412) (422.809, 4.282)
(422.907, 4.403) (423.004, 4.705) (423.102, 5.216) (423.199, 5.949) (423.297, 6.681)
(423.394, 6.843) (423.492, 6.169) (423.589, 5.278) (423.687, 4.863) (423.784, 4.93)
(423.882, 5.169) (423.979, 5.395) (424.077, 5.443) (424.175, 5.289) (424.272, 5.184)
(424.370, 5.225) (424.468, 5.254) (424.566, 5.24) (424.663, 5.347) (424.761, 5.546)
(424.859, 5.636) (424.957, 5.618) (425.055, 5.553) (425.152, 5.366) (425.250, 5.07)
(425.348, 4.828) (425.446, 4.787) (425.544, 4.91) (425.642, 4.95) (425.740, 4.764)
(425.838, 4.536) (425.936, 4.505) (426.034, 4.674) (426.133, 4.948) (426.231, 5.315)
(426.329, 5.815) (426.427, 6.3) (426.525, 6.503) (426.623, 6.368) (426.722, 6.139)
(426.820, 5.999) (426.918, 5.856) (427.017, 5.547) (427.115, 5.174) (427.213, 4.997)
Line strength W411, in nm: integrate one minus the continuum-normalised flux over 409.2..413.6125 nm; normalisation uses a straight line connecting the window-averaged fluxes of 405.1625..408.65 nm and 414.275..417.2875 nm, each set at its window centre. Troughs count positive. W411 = -0.22 nm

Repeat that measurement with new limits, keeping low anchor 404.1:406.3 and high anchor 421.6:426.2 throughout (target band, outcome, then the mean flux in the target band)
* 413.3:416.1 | -0.13 nm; 5.4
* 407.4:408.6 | -0.05 nm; 5.35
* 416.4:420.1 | 0.08 nm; 5.08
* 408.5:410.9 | -0.35 nm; 5.88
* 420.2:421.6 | 0.10 nm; 4.83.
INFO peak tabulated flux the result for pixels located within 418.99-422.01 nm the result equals 6.363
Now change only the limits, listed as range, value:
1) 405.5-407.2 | 5.628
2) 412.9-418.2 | 5.974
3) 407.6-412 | 6.647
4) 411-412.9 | 5.943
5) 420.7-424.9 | 6.843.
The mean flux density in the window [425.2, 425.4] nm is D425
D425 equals 4.94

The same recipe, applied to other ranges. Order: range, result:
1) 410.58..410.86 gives 6.51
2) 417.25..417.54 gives 4.89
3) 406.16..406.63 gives 5.42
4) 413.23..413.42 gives 5.15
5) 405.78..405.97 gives 5.06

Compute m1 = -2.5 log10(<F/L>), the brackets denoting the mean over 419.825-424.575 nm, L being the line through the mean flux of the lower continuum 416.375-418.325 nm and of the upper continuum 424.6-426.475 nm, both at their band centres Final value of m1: 0.02 mag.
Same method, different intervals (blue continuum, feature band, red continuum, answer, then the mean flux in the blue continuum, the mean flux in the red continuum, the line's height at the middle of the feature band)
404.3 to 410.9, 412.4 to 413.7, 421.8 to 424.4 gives 0.02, 5.47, 5.27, 5.4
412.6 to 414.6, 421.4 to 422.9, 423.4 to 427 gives 0.02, 5.45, 5.37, 5.39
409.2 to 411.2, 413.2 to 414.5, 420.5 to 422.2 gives 0.02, 5.87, 5.12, 5.63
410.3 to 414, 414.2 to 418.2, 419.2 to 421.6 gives -0.03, 5.61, 4.75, 5.18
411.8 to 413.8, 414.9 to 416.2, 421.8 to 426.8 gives 0.02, 5.39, 5.31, 5.37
